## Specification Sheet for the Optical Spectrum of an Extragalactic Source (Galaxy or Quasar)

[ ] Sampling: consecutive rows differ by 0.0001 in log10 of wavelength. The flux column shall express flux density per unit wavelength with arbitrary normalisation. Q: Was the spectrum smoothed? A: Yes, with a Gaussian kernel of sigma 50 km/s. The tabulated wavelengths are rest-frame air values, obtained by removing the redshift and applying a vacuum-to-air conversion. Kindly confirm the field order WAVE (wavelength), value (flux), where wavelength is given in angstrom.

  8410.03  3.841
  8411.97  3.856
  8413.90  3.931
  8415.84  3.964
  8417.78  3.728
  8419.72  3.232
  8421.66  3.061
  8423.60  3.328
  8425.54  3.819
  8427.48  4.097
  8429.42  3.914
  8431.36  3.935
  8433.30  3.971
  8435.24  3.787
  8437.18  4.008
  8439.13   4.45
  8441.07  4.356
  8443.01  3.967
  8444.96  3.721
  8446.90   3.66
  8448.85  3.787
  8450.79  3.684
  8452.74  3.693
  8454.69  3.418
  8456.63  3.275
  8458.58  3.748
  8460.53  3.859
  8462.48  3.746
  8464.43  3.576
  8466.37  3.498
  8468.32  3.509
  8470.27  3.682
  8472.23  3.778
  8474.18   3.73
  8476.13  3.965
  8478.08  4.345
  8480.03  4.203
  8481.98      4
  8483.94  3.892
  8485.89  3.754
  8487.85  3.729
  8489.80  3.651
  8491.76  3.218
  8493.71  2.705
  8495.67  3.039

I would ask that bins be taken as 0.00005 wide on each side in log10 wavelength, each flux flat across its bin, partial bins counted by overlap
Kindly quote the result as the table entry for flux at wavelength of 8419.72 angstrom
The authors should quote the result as 3.232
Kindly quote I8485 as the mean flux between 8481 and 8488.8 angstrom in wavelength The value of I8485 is 3.84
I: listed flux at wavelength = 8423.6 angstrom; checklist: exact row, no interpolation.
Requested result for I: 3.328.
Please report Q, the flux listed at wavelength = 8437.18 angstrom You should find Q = 4.008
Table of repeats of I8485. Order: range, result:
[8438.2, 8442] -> 4.41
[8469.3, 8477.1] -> 3.79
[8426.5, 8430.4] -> 4.01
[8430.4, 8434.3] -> 3.96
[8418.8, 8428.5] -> 3.51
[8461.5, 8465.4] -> 3.66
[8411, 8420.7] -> 3.74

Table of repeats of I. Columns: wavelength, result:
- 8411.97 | 3.856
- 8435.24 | 3.787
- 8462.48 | 3.746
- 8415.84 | 3.964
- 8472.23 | 3.778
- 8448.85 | 3.787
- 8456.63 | 3.275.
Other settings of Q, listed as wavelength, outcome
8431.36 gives 3.935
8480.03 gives 4.203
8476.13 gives 3.965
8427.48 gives 4.097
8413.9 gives 3.931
